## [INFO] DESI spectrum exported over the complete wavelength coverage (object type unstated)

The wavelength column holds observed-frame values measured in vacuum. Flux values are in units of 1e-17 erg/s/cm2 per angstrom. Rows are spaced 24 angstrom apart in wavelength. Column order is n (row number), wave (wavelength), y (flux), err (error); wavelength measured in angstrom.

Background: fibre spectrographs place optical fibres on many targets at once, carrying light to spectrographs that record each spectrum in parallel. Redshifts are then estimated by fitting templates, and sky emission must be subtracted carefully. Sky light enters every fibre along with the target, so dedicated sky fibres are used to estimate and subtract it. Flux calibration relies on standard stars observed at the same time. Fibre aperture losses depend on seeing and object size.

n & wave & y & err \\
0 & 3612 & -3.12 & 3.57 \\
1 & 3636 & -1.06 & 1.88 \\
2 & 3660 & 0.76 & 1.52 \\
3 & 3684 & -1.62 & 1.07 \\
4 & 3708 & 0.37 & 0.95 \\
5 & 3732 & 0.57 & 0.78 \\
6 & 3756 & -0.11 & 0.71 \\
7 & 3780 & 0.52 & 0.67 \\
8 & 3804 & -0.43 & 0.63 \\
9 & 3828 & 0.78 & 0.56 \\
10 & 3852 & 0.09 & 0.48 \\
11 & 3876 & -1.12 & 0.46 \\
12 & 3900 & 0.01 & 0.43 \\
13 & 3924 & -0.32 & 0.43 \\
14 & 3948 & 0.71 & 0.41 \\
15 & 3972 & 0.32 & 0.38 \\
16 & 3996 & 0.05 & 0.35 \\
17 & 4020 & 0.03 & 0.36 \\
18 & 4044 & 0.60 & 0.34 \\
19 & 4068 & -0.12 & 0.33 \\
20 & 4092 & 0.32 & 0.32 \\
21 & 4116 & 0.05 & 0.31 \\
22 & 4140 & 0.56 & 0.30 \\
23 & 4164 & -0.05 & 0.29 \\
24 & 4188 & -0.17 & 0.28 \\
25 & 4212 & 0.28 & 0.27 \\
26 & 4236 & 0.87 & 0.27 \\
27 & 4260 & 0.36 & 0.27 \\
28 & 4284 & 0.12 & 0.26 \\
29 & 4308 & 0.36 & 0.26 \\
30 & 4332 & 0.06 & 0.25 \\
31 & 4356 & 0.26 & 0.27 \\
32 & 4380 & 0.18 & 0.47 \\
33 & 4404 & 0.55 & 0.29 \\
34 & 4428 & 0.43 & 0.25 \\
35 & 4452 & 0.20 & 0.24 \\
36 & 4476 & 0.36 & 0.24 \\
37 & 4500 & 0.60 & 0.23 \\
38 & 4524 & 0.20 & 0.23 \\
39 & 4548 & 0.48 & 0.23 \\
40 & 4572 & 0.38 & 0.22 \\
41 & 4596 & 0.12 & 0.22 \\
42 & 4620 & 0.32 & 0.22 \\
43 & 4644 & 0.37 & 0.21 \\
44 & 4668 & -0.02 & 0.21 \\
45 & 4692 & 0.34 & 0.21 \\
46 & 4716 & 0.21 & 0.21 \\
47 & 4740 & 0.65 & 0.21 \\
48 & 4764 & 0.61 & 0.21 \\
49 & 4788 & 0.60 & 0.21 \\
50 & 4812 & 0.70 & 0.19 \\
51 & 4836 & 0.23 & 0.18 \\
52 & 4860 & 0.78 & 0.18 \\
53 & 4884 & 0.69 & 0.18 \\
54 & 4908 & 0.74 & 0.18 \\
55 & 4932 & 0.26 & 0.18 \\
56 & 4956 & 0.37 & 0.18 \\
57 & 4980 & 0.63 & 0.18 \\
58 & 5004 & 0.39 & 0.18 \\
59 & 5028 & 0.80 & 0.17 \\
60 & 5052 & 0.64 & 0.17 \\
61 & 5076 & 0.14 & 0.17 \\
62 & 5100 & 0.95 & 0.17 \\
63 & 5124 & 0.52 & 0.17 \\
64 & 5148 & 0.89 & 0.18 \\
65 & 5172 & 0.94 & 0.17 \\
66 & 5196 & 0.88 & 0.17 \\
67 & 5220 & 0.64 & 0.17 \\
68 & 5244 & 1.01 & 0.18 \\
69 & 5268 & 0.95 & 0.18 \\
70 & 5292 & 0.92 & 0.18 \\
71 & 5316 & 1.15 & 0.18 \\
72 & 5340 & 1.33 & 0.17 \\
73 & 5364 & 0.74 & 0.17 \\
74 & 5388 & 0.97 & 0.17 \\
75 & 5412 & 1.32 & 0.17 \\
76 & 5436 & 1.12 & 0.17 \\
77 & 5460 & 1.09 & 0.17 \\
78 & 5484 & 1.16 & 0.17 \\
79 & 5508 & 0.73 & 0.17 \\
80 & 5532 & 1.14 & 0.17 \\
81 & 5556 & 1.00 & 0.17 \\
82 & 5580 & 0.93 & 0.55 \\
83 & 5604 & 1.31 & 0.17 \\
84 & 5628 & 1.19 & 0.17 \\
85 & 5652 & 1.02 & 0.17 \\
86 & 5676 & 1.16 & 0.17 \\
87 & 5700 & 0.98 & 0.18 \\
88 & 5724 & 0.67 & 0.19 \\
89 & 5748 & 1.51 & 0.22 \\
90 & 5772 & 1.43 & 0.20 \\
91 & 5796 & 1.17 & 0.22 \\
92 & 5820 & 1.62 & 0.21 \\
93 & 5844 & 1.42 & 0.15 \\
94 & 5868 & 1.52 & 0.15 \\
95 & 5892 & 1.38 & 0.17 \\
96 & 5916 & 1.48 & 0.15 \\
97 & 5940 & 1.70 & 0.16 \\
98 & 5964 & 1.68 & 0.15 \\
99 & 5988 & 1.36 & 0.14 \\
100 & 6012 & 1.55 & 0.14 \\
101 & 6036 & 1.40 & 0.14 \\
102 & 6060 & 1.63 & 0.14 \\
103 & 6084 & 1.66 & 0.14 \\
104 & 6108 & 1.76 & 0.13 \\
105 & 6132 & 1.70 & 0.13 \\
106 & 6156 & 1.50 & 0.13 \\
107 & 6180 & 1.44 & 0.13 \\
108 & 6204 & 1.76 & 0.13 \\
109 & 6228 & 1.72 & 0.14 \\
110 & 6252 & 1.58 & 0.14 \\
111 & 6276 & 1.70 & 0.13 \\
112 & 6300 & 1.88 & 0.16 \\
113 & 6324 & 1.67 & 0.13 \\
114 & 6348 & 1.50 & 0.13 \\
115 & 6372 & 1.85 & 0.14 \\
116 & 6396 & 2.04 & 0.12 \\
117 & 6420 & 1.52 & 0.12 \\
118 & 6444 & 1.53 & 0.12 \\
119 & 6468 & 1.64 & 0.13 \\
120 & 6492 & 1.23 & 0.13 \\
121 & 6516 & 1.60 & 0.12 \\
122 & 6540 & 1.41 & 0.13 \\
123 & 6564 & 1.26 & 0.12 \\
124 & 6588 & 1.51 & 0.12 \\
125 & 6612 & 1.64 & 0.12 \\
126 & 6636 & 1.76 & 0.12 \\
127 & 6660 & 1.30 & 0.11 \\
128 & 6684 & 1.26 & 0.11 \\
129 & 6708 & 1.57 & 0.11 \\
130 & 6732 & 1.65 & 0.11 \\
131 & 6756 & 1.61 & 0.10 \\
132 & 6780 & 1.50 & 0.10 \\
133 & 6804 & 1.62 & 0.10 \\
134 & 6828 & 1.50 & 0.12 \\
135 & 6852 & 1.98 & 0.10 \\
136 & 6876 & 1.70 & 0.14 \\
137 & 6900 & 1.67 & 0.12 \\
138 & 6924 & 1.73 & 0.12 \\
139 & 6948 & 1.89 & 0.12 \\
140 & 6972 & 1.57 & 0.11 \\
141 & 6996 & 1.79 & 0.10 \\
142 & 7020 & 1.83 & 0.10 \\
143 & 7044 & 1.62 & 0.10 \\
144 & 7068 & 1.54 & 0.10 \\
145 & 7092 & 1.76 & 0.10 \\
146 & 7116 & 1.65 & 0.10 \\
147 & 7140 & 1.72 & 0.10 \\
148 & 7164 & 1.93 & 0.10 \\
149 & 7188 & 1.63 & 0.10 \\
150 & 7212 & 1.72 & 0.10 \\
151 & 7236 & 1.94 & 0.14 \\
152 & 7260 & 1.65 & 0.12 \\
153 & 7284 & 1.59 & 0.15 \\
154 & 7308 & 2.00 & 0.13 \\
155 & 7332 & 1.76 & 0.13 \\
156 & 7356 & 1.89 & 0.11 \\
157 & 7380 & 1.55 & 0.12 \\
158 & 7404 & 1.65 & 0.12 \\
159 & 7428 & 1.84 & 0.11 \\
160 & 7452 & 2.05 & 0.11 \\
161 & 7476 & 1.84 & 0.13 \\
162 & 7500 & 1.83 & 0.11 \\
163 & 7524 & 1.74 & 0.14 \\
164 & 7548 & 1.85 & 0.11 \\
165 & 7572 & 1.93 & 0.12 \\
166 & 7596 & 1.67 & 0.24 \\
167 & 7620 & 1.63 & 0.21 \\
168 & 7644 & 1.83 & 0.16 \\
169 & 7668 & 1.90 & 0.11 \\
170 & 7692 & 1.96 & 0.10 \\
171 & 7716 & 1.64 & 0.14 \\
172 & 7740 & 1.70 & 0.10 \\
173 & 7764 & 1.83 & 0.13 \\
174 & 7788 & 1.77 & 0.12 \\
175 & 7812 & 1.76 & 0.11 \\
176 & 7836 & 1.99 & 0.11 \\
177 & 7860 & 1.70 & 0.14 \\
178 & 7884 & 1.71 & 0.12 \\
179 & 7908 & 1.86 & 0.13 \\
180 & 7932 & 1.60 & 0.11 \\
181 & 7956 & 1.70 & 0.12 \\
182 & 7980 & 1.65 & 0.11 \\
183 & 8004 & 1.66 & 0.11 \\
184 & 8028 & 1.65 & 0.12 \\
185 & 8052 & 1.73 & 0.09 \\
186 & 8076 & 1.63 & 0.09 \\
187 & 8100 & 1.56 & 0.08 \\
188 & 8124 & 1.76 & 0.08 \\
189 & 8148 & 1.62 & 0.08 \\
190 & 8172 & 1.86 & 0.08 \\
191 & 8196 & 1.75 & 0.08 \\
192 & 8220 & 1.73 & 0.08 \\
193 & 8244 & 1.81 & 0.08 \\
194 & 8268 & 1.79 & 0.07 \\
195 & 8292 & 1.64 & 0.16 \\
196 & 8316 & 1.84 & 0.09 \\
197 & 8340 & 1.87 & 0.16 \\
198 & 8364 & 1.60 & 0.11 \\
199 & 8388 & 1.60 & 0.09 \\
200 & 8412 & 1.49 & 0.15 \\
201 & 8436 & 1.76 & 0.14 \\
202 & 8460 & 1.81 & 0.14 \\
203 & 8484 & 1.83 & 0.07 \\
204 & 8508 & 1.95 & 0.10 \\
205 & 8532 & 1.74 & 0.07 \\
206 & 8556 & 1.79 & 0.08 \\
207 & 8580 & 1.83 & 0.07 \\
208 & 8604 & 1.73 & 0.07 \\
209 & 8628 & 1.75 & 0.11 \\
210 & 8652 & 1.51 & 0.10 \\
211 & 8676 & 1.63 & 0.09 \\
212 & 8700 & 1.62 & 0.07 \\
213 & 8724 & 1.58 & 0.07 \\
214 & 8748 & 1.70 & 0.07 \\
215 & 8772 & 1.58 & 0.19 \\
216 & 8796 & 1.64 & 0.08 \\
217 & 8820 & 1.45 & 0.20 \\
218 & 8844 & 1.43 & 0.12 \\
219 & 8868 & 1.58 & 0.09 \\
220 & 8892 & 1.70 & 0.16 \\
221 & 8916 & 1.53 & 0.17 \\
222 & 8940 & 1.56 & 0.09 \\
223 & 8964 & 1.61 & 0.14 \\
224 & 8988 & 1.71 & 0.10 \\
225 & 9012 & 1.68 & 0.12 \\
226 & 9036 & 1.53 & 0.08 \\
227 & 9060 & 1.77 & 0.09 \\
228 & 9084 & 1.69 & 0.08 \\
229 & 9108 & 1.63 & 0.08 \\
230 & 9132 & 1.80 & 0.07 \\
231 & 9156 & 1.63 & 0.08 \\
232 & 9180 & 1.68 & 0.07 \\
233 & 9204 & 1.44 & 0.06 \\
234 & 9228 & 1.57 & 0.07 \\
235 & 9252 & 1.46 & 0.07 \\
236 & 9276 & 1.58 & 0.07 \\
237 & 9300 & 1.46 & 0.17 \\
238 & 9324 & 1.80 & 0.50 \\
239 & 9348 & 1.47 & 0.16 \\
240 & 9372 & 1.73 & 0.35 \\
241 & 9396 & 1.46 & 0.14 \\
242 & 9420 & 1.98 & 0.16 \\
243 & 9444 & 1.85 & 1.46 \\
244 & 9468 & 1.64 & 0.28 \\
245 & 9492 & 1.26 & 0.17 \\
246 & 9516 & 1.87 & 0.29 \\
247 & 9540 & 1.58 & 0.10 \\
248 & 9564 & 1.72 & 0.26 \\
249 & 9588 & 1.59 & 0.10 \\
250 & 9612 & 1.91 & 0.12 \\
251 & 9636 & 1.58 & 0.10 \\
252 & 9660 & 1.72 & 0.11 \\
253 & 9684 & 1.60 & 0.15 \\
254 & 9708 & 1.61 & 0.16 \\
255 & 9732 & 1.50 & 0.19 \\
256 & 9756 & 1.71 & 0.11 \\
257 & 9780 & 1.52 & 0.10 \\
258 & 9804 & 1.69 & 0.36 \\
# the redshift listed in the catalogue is 0.290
